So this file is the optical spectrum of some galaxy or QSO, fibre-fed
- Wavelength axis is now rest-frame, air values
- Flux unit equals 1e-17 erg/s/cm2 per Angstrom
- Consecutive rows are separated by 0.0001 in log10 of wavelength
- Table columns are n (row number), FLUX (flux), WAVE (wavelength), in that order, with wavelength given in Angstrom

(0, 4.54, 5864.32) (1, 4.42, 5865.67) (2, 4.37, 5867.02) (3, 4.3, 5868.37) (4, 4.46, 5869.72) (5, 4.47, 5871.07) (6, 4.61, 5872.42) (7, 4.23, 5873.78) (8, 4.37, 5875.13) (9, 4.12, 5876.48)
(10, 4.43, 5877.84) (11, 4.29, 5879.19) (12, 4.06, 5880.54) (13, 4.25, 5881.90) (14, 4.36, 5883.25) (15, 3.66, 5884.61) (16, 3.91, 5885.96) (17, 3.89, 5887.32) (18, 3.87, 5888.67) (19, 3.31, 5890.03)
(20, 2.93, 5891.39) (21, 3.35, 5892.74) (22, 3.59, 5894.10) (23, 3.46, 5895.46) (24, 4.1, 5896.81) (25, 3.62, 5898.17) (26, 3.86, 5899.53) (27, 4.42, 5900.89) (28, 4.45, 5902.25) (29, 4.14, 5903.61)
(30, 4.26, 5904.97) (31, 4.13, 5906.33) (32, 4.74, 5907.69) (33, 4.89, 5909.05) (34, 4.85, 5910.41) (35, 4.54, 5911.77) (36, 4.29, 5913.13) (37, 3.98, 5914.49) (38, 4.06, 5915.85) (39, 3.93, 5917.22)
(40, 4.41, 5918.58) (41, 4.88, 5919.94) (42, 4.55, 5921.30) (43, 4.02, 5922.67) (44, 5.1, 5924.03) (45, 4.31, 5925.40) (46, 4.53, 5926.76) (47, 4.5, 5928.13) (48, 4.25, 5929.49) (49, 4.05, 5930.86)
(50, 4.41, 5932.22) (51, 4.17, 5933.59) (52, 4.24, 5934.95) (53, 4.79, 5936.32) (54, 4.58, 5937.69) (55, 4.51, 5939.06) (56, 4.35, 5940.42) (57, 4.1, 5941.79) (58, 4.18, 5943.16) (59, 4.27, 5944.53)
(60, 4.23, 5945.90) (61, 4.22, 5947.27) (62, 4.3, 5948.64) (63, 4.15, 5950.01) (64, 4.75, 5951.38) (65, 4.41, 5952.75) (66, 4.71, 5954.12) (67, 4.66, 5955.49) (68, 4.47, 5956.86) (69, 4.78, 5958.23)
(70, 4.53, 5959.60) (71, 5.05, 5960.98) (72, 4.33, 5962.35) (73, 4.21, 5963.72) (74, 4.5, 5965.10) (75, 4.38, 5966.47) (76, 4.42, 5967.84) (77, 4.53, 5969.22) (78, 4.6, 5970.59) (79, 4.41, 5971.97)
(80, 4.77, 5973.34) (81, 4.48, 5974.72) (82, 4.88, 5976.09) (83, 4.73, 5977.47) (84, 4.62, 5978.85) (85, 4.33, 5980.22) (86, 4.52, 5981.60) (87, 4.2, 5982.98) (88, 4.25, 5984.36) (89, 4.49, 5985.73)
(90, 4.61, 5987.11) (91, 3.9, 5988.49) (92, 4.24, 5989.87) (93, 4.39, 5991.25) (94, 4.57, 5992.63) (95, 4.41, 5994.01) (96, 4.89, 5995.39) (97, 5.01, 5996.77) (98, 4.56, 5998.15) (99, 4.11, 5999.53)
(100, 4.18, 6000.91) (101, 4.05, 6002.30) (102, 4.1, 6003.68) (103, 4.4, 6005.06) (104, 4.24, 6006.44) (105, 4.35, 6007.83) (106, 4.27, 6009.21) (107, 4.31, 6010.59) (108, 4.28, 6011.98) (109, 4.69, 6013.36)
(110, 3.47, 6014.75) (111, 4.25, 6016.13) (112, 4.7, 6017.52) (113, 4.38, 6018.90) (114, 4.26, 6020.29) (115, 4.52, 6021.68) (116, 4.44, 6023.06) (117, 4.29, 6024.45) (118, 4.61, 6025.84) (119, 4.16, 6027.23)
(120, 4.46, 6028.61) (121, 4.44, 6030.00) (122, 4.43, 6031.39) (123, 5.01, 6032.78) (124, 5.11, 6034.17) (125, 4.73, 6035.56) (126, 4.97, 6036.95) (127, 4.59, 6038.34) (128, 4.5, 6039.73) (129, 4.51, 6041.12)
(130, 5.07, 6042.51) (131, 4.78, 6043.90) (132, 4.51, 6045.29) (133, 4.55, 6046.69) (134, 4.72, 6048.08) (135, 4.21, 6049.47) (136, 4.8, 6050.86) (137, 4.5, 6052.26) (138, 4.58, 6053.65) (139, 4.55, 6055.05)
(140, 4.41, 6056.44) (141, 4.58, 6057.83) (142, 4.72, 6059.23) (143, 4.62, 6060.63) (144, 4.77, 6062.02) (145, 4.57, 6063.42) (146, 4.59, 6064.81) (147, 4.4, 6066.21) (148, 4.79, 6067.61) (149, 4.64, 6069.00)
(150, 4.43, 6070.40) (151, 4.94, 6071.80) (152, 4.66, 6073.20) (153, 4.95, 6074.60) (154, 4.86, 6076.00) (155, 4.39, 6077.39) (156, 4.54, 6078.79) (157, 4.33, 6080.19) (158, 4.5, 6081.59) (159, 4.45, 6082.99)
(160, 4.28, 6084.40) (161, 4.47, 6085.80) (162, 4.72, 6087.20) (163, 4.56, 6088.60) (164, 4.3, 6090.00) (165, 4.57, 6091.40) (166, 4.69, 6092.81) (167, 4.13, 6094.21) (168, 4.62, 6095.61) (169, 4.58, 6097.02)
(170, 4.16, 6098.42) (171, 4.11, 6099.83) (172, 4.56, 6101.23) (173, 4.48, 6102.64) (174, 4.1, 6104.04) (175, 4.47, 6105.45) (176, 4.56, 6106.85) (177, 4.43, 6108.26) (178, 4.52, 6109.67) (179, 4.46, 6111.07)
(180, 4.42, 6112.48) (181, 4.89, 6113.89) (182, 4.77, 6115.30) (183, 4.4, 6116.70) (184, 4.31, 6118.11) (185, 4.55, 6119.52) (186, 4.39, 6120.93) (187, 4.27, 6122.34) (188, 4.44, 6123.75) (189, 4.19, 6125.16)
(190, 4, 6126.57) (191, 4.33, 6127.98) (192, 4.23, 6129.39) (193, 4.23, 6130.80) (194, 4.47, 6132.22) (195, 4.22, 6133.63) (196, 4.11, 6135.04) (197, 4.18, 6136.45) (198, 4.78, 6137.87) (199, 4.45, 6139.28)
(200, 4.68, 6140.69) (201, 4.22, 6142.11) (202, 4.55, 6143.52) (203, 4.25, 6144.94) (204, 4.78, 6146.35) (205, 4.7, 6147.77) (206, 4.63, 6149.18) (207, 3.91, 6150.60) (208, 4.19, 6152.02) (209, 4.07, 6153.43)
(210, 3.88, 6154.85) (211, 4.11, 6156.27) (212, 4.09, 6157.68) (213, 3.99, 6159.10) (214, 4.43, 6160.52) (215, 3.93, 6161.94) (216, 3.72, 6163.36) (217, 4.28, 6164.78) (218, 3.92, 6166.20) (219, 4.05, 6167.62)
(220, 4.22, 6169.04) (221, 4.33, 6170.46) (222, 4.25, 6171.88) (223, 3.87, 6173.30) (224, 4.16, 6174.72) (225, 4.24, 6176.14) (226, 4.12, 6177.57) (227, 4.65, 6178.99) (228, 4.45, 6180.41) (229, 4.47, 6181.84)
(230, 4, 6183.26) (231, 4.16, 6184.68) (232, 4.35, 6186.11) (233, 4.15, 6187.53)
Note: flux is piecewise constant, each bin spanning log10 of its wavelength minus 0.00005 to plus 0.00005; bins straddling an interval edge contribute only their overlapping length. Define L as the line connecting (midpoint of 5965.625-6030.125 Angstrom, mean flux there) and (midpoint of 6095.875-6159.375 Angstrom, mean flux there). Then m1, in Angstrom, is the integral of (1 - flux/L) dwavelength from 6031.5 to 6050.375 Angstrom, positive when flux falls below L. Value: -1.3 Angstrom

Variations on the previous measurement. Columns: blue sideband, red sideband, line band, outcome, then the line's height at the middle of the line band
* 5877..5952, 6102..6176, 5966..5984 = -1.2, 4.23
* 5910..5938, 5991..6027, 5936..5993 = -1.0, 4.38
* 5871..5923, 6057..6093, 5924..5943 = -0.7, 4.23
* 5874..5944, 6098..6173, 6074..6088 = -0.9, 4.28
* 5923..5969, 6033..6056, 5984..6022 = 1.8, 4.57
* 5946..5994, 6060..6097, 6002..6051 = 0.5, 4.53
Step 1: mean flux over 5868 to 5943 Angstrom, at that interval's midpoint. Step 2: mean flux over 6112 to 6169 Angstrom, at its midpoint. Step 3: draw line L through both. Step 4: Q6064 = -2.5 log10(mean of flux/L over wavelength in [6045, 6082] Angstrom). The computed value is -0.080 mag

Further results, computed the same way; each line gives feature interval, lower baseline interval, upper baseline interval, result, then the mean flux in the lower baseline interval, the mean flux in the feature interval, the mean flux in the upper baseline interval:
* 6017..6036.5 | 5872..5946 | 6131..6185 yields -0.078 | 4.21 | 4.54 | 4.25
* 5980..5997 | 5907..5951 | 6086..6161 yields -0.012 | 4.39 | 4.43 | 4.38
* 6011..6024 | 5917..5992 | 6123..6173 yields 0.012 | 4.44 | 4.33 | 4.25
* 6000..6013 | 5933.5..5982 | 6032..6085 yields 0.075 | 4.48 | 4.25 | 4.63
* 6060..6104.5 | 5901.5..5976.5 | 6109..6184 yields -0.045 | 4.44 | 4.53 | 4.3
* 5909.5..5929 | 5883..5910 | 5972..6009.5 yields -0.093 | 3.95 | 4.43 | 4.43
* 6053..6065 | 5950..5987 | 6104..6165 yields -0.042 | 4.53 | 4.6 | 4.33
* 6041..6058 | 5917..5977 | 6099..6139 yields -0.045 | 4.46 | 4.6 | 4.39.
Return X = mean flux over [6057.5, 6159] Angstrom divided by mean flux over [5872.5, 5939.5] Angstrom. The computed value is 1.06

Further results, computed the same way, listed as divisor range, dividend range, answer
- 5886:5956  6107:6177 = 1.01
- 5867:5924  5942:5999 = 1.08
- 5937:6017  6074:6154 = 1.00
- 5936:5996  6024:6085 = 1.03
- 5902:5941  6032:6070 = 1.06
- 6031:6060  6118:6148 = 0.94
